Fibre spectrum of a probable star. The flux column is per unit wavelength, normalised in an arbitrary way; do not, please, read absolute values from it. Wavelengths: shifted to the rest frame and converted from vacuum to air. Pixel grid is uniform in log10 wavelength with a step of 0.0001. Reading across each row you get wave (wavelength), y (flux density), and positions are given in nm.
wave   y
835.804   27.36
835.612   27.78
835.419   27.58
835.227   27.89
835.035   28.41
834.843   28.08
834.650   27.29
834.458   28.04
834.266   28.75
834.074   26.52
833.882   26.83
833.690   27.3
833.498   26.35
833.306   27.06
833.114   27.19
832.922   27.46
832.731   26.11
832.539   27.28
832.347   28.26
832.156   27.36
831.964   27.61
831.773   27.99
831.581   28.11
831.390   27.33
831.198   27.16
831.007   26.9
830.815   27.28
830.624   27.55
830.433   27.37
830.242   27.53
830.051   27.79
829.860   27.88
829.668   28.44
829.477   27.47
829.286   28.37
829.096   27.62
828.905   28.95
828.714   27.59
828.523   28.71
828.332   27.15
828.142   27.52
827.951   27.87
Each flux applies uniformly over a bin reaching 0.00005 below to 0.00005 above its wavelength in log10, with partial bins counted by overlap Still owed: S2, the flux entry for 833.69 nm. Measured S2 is 27.3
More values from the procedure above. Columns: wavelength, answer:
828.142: 27.52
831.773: 27.99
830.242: 27.53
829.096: 27.62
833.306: 27.06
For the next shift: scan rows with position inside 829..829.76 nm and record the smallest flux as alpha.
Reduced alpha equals 27.47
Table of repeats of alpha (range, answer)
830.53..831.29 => 26.9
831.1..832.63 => 27.16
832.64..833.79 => 26.11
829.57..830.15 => 27.79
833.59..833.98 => 26.83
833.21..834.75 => 26.35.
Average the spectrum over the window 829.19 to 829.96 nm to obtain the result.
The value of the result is 28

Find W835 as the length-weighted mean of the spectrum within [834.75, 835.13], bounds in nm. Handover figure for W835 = 28.3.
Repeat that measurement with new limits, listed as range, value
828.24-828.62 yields 27.9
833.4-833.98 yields 26.8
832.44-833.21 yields 27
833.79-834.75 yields 27.5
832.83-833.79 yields 27.1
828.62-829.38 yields 28.2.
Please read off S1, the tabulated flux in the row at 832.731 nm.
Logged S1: 26.11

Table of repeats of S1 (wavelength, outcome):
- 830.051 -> 27.79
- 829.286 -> 28.37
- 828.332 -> 27.15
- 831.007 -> 26.9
